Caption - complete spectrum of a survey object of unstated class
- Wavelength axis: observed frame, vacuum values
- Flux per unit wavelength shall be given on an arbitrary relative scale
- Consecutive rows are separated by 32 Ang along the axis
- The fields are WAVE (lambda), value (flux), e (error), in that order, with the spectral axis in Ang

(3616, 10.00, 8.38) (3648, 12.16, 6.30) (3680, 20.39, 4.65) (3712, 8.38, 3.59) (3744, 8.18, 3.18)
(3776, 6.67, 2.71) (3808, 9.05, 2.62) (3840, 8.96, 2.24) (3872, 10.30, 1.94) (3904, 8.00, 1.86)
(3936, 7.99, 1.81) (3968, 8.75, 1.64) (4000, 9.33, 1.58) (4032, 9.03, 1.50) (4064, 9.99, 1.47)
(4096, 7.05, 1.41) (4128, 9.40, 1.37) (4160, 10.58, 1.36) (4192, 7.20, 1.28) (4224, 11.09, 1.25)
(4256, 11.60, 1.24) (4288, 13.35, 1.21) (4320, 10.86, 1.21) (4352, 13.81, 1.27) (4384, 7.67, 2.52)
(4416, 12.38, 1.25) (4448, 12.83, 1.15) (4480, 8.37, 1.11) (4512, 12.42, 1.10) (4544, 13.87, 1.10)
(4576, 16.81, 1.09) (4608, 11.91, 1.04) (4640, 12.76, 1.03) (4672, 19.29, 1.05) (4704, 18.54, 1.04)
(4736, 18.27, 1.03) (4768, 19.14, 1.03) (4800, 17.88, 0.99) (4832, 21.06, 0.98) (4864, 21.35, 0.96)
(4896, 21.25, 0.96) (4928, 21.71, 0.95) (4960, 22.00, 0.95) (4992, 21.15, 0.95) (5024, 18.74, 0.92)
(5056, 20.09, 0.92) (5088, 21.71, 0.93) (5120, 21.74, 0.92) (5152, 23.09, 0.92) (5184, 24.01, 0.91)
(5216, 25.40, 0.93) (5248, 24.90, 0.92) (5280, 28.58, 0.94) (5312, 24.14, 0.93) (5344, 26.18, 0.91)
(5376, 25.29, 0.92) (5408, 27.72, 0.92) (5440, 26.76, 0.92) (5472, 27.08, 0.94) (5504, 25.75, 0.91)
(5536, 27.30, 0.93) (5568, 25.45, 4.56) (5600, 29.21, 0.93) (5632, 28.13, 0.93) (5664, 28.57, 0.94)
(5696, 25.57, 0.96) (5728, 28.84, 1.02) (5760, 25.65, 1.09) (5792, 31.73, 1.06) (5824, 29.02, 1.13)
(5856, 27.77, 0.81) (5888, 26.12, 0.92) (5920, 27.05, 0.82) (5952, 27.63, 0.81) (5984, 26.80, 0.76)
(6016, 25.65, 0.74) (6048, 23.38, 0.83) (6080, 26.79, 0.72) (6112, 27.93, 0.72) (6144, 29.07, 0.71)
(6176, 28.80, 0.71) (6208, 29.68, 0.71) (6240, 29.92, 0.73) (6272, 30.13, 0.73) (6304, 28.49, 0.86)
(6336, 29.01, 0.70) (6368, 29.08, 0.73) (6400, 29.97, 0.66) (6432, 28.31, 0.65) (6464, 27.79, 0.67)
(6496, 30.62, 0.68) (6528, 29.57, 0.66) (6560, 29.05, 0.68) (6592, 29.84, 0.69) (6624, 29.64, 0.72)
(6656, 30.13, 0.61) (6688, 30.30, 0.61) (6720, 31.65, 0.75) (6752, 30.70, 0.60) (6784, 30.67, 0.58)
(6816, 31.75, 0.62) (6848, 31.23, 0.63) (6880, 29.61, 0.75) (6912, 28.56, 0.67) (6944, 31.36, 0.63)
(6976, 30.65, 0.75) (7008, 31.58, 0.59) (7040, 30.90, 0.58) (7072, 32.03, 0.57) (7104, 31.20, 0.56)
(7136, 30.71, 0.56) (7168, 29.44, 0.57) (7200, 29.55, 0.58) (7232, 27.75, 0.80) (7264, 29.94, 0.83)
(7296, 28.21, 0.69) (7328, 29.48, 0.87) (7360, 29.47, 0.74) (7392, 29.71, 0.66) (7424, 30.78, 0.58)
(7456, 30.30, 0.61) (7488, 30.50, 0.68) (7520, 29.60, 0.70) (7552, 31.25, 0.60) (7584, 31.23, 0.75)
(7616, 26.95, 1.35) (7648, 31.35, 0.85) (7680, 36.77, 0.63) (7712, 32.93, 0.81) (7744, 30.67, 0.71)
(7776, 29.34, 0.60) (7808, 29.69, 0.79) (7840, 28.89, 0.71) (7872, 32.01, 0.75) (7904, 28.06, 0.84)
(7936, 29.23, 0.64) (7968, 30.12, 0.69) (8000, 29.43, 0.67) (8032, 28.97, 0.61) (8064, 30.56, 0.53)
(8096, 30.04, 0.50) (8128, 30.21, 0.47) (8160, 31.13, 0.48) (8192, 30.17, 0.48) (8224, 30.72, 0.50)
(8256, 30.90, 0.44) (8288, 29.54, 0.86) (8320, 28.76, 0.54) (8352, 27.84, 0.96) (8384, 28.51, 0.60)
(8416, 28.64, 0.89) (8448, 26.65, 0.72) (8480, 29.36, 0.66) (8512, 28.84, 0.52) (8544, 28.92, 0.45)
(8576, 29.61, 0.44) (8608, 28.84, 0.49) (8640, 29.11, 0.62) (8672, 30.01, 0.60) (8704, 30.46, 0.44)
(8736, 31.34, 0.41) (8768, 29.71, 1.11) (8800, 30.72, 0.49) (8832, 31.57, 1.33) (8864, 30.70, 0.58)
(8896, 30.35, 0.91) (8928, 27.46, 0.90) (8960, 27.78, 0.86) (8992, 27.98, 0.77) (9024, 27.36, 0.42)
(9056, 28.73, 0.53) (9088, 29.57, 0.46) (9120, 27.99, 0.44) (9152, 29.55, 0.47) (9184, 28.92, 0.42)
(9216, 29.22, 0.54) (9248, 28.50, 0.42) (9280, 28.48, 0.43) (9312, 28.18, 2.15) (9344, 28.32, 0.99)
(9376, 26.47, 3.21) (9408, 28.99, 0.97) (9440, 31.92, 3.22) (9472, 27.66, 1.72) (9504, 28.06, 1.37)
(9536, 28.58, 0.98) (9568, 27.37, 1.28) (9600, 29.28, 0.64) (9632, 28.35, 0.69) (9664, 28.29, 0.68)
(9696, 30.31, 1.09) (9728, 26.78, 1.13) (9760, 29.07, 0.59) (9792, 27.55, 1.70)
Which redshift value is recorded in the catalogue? 0.170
